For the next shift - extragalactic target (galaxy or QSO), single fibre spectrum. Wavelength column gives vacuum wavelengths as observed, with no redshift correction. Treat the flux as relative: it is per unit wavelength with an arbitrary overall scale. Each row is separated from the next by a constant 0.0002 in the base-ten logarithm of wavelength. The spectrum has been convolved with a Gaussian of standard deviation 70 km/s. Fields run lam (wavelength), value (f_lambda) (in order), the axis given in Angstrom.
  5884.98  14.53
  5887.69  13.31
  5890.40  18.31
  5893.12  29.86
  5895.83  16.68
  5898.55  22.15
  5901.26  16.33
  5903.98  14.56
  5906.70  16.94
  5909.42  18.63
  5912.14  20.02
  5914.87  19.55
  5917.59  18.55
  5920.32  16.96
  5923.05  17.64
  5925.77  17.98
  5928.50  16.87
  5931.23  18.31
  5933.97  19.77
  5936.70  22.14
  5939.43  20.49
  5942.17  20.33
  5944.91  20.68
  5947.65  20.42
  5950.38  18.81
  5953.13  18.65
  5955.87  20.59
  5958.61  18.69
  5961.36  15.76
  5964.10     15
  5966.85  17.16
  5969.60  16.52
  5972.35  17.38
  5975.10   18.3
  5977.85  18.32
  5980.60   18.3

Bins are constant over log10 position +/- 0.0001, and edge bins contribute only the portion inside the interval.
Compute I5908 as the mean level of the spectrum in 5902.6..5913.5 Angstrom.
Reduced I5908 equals 17.5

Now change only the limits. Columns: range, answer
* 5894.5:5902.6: 18.4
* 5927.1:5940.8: 19.5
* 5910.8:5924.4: 18.5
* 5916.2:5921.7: 17.8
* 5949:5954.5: 18.7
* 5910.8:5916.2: 19.8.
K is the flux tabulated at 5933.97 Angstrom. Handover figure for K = 19.77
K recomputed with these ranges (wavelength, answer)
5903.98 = 14.56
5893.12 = 29.86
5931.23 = 18.31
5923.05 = 17.64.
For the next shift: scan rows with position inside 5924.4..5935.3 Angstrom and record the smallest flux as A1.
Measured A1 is 16.87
